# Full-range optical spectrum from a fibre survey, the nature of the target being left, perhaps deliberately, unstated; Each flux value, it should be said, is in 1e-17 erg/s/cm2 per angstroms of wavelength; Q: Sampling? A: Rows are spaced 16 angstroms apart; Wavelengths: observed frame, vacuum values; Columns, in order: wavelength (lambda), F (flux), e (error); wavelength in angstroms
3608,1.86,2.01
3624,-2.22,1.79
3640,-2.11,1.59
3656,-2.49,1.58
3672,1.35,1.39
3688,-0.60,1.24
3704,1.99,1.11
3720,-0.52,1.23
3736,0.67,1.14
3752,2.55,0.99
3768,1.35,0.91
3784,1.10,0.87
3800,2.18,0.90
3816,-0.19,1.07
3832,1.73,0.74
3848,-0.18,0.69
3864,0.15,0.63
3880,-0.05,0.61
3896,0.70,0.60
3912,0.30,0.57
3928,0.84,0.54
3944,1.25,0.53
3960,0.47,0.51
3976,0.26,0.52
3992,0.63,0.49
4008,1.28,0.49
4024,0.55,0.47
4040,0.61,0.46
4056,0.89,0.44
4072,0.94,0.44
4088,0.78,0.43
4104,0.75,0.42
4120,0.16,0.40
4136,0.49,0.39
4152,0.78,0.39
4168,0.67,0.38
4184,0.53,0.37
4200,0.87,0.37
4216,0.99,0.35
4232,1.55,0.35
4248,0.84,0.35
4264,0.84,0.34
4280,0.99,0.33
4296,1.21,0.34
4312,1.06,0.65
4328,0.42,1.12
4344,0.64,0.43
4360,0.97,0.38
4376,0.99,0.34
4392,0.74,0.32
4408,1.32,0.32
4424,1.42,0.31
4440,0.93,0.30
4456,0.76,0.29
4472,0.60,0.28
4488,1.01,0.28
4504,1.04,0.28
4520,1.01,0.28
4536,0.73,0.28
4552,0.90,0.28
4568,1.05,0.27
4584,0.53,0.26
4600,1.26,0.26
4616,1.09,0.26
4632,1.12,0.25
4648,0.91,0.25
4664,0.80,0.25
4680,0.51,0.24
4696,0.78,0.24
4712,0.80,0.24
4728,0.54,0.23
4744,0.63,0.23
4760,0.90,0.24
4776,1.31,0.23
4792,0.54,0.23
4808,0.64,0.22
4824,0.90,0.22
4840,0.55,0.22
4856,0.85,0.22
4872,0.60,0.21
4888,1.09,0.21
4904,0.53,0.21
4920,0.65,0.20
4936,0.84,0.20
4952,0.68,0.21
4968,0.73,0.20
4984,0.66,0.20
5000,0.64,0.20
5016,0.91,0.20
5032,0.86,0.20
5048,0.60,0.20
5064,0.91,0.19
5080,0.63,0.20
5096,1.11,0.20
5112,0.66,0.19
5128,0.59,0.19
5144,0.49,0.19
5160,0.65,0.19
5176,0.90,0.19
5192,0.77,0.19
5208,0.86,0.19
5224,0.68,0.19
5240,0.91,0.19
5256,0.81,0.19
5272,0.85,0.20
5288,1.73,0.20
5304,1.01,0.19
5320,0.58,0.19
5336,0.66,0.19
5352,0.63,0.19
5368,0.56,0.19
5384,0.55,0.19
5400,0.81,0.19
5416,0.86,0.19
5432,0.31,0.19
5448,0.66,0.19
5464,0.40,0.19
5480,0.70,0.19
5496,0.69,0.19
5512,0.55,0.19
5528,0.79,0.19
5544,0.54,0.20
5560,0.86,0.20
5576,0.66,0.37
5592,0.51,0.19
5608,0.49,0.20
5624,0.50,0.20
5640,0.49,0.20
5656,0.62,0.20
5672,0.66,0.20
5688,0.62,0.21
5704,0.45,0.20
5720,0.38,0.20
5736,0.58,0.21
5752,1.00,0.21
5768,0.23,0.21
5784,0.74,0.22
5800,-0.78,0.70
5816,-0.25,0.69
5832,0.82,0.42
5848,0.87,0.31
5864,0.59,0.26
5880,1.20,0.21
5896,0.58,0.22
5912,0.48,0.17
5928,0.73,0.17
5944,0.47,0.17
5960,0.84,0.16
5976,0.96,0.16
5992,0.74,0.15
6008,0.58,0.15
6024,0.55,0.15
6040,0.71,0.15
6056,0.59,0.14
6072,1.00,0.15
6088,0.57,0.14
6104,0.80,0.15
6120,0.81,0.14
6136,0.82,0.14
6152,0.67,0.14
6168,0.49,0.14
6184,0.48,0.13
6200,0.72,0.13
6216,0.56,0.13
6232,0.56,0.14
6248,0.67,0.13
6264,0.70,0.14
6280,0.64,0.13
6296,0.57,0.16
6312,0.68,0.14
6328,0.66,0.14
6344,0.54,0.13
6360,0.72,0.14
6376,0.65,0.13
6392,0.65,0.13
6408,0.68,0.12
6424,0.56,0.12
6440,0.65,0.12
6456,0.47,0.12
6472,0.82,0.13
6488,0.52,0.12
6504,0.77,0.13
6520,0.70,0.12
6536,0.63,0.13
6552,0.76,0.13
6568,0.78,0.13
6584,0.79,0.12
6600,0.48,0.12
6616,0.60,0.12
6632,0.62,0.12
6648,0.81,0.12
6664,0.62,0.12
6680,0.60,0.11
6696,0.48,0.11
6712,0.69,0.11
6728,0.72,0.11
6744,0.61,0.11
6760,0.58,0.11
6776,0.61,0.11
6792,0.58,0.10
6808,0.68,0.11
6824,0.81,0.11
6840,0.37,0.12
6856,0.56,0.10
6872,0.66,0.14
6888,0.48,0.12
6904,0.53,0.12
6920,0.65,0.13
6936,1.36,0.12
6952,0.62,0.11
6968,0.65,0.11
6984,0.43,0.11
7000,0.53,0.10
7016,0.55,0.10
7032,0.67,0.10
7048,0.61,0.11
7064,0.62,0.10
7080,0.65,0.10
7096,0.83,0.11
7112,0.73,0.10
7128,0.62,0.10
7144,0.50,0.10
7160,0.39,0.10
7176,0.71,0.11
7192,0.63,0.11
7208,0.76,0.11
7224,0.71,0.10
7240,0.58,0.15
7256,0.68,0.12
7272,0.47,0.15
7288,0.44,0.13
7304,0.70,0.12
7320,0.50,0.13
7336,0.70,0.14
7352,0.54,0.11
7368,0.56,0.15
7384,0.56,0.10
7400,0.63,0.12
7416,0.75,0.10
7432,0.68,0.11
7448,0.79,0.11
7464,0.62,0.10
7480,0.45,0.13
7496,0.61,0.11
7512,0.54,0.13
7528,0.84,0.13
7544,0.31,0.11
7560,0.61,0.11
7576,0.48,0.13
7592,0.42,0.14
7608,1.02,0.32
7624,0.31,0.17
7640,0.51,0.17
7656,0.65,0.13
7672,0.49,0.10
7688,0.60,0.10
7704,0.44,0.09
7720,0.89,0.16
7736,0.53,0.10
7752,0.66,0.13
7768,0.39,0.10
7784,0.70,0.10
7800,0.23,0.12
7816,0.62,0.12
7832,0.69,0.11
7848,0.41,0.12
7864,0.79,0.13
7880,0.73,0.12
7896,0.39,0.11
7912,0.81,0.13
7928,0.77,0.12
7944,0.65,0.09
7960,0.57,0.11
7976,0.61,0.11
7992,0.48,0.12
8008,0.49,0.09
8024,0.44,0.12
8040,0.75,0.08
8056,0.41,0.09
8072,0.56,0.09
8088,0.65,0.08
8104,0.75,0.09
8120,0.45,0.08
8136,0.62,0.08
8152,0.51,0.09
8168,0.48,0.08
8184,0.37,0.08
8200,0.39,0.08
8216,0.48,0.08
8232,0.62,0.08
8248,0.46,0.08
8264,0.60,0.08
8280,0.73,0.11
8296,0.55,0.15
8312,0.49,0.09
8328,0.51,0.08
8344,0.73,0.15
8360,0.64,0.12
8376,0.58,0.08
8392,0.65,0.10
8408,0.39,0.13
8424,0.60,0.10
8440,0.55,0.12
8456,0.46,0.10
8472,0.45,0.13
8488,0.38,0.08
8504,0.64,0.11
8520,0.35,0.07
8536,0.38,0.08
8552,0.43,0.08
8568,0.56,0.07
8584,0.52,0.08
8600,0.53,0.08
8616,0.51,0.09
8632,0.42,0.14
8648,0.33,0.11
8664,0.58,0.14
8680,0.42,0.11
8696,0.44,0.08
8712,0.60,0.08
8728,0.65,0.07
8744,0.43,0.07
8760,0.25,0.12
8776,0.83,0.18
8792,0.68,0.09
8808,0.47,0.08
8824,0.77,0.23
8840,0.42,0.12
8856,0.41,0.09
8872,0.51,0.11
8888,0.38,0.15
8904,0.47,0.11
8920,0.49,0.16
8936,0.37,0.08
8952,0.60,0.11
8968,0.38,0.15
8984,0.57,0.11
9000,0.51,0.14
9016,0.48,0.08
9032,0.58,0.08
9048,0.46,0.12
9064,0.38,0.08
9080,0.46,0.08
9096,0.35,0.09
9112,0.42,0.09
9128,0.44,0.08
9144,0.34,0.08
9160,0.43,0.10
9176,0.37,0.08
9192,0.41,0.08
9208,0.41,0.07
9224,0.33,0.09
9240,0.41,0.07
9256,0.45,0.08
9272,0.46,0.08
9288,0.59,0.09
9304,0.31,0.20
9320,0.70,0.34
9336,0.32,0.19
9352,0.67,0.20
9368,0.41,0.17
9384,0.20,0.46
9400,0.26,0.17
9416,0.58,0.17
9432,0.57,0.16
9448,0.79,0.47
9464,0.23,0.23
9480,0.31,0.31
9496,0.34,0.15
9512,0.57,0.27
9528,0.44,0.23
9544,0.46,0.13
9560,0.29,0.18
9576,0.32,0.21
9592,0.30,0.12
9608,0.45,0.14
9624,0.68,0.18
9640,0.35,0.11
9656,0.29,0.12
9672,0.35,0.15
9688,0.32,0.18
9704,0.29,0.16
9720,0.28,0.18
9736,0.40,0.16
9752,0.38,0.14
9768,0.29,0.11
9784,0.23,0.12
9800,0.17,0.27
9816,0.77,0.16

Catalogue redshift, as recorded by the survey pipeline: 0.06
